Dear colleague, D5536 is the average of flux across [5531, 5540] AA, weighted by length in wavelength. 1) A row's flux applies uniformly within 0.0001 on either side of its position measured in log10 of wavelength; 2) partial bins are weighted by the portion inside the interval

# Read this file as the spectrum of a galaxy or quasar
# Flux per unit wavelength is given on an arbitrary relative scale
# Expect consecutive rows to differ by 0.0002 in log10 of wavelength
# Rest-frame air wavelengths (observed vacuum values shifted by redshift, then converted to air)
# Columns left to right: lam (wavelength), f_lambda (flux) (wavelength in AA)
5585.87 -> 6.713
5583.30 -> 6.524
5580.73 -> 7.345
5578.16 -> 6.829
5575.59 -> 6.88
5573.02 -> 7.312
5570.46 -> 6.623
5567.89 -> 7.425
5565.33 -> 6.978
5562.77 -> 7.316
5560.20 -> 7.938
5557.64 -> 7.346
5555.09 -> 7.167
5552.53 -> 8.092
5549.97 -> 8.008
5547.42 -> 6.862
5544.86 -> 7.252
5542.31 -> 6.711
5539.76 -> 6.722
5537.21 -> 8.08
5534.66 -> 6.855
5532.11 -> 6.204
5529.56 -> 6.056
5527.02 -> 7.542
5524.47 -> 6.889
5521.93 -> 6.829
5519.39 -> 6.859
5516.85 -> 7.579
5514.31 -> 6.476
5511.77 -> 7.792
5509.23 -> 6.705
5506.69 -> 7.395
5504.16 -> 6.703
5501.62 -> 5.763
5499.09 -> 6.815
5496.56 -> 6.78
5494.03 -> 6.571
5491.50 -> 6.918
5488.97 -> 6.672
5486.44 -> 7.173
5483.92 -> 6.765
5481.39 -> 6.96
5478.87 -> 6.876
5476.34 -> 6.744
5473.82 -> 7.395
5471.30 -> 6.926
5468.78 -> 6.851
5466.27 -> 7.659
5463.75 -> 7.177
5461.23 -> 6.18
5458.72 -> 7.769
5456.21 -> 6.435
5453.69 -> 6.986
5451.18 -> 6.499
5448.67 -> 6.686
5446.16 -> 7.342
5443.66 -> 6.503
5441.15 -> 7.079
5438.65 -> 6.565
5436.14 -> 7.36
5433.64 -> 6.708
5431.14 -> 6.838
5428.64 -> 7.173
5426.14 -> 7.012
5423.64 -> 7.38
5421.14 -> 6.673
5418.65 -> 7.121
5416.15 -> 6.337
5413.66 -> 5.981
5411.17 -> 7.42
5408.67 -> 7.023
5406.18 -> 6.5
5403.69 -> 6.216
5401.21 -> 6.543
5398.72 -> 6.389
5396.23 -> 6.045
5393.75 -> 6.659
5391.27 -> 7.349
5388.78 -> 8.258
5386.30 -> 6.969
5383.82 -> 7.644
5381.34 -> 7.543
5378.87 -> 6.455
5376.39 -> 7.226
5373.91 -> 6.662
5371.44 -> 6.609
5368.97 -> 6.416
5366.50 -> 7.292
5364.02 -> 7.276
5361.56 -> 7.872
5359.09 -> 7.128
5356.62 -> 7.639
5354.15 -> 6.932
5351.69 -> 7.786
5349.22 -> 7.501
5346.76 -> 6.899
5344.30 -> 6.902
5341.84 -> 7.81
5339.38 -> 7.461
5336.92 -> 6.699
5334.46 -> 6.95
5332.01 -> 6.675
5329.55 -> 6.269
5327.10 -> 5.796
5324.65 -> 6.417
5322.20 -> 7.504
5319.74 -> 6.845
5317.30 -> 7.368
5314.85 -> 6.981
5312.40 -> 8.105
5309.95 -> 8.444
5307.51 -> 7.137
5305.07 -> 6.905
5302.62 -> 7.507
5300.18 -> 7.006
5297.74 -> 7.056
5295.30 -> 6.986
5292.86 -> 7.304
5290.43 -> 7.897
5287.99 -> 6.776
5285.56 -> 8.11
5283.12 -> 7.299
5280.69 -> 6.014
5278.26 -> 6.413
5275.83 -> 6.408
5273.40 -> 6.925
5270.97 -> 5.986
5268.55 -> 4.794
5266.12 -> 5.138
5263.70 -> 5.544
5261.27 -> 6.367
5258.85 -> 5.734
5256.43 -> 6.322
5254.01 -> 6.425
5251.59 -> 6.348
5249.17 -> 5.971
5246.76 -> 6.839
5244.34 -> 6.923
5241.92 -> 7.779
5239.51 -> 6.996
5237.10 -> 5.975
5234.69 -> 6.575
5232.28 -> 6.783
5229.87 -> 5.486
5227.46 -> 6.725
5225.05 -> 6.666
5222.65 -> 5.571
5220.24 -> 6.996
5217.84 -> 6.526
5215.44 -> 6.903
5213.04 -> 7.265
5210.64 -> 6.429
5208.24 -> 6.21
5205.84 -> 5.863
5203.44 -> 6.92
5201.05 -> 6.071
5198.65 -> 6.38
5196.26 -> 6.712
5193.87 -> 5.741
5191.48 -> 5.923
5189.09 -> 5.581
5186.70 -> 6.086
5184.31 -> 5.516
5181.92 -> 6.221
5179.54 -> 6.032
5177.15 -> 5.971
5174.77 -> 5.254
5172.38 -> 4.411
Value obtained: 7.01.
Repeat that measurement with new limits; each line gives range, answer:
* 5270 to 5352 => 7.06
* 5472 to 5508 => 6.82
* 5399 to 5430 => 6.77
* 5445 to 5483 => 6.96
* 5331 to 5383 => 7.14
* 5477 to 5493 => 6.88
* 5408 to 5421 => 6.76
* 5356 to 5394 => 7.19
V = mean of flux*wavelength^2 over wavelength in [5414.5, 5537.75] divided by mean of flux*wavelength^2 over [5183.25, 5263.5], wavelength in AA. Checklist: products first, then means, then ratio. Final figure 1.2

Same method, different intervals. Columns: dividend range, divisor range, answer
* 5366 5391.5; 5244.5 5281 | 1.22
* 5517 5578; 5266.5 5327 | 1.12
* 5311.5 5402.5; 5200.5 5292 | 1.13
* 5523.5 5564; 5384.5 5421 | 1.12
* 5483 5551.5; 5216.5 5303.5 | 1.16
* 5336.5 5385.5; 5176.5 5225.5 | 1.22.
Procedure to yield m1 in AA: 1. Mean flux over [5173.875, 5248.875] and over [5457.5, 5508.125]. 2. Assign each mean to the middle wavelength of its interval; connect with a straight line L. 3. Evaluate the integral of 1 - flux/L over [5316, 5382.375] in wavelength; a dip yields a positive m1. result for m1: -4.0 AA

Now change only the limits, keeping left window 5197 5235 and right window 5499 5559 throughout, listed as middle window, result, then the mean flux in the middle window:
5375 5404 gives -0.8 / 6.96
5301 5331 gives -2.1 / 7.1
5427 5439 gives -0.2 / 6.96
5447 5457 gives 0.3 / 6.68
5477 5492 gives 0.1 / 6.88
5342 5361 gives -1.7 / 7.31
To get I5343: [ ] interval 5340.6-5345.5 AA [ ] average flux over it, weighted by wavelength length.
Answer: 7.36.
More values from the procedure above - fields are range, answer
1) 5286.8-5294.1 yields 7.33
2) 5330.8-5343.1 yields 7.12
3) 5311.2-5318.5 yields 7.48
